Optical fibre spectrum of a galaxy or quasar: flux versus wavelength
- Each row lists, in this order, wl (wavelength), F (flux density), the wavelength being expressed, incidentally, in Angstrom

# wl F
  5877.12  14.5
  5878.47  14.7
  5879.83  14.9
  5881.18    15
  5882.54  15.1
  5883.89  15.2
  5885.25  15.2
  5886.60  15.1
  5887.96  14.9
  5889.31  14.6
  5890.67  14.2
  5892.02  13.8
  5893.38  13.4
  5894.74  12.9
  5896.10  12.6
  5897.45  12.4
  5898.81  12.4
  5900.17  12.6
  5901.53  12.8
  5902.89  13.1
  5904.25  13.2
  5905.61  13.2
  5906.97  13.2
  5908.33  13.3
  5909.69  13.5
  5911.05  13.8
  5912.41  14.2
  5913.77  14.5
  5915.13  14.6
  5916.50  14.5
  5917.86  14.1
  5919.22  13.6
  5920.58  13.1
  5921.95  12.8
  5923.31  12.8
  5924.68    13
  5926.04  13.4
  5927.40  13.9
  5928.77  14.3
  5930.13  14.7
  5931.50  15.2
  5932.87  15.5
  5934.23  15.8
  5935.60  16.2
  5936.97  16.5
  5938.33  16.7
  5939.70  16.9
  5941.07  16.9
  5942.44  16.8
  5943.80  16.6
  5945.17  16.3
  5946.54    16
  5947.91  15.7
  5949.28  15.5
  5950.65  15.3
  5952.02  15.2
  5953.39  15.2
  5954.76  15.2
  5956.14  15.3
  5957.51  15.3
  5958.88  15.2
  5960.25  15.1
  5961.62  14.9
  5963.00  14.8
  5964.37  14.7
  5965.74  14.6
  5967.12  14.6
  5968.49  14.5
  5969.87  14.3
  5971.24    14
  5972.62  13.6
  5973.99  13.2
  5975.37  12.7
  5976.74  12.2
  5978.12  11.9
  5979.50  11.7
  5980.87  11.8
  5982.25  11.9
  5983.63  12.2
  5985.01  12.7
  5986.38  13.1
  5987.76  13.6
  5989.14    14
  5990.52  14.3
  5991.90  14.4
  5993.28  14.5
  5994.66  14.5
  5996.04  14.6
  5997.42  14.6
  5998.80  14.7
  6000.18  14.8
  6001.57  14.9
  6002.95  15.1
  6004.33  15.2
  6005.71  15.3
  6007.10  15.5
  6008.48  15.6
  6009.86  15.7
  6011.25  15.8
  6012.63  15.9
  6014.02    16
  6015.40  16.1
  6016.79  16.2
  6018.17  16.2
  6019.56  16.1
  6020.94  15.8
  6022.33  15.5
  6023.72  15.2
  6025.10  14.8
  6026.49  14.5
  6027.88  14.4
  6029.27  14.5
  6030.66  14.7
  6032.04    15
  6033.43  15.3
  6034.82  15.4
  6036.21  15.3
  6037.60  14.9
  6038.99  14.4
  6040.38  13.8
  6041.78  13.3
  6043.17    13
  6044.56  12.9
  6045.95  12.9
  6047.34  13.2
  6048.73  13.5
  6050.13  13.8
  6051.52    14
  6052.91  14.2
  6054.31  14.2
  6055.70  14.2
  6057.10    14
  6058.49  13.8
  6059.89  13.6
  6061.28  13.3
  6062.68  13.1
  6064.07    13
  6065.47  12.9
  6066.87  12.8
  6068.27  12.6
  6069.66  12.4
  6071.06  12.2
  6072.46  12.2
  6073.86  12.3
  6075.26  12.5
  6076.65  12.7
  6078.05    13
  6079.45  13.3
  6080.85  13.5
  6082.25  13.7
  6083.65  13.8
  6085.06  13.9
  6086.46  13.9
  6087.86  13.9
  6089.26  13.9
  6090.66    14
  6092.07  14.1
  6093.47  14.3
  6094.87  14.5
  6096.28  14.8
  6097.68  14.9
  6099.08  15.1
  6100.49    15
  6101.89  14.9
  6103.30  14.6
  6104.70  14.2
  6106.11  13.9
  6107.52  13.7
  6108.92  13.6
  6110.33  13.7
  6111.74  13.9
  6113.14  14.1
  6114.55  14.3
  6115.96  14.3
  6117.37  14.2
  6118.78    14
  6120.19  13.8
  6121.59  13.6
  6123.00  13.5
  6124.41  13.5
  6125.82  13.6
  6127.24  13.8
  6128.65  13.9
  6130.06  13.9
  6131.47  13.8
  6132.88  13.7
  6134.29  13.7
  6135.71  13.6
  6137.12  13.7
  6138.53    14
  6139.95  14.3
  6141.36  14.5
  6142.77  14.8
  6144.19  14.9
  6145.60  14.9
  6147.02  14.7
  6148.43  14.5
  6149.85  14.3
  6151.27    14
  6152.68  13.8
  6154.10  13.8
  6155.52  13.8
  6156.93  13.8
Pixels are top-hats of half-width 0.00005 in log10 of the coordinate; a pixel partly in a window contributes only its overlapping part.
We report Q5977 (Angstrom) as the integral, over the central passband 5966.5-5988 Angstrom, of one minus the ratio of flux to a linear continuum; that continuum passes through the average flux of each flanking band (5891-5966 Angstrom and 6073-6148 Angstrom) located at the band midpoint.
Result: 2.06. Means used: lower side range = 14.5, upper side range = 14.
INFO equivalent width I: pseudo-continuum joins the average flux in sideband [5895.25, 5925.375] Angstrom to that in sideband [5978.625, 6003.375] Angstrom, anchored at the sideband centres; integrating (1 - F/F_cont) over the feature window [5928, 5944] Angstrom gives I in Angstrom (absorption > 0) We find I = -3.00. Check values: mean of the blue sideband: 13.3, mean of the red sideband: 13.7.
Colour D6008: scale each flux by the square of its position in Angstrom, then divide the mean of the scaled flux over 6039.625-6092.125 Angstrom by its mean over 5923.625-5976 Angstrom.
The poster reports 0.9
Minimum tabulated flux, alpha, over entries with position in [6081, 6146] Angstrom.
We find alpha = 13.5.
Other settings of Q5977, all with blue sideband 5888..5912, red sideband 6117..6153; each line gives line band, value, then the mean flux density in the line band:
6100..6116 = -0.24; 14.2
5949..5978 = -2.11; 14.5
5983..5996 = -0.17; 13.8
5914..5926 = -0.21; 13.6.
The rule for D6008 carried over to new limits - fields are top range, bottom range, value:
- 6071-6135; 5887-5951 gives 1.02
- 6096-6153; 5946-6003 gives 1.05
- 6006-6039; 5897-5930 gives 1.19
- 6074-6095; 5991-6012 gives 0.93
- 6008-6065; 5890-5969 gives 1.04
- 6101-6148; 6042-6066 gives 1.06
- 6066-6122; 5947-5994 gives 1.02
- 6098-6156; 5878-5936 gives 1.09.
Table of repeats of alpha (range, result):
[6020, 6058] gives 12.9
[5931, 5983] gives 11.7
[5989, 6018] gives 14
